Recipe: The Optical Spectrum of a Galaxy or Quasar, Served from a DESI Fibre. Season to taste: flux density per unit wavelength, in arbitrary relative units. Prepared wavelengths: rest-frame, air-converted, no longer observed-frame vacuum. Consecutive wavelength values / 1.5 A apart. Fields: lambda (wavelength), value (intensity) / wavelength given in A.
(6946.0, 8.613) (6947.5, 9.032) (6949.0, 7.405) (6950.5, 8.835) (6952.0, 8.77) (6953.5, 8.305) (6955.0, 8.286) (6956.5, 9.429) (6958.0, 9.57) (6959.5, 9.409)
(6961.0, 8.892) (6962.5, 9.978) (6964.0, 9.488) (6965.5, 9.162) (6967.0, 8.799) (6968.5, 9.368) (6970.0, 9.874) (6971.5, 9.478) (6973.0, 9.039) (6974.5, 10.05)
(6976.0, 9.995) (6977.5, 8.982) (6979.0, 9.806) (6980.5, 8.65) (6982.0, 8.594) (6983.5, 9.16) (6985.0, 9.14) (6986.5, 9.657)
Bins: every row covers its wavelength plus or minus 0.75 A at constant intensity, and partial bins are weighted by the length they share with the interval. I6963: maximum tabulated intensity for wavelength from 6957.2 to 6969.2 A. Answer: 9.978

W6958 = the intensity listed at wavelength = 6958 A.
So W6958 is 9.57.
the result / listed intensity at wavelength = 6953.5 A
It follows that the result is 8.305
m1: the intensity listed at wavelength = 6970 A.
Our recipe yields 9.874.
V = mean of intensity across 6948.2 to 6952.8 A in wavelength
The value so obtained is 8.34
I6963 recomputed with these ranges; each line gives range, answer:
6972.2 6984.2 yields 10.05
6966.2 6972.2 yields 9.874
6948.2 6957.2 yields 9.429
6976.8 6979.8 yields 9.806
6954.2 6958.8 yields 9.57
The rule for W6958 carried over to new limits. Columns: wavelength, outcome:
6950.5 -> 8.835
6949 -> 7.405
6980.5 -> 8.65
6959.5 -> 9.409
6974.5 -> 10.05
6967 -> 8.799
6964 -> 9.488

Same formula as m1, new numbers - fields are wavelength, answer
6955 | 8.286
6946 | 8.613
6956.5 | 9.429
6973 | 9.039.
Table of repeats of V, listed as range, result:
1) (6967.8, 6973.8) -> 9.45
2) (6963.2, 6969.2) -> 9.21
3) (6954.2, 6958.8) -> 9.09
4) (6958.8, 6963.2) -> 9.42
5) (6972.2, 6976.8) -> 9.68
